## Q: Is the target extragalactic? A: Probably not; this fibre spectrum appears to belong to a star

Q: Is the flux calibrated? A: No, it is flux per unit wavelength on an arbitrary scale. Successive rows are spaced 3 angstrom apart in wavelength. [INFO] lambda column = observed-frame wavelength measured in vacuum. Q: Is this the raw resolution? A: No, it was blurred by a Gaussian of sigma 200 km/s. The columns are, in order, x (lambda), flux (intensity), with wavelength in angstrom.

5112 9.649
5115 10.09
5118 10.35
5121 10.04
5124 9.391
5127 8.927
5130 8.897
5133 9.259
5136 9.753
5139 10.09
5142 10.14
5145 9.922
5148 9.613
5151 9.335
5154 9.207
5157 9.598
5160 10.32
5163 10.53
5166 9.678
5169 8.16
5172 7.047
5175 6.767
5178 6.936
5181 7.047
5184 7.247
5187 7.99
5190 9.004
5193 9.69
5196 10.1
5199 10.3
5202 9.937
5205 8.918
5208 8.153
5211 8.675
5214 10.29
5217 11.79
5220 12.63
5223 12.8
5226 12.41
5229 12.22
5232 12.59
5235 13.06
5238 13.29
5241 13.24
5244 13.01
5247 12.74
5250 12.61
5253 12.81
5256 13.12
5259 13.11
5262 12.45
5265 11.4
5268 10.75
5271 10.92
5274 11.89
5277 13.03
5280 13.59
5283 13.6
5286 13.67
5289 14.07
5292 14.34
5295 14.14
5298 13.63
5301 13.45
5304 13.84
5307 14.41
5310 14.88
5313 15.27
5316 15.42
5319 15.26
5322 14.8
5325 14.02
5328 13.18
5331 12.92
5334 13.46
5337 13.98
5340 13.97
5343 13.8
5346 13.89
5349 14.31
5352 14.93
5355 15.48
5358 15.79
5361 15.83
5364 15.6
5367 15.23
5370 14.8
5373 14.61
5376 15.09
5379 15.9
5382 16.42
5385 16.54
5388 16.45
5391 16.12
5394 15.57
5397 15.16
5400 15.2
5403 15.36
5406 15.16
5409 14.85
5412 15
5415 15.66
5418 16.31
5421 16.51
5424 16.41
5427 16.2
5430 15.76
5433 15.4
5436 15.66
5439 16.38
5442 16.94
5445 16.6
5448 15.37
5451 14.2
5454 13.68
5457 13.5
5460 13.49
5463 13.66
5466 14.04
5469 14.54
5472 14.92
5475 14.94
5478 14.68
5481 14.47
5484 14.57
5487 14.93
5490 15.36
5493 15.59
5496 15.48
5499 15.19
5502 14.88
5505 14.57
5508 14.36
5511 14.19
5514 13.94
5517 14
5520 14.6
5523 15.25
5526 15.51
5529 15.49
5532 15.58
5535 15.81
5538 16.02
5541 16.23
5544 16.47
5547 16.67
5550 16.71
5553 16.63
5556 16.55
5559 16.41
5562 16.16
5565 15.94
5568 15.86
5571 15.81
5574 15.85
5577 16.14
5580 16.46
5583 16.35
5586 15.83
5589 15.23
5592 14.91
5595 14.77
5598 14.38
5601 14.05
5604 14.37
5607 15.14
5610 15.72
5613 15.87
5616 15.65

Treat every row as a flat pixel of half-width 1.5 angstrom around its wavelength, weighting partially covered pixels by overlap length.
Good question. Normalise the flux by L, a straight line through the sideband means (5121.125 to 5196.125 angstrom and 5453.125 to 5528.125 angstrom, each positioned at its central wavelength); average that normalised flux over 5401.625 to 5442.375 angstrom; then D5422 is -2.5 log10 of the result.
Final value -0.18 mag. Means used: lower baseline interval 8.98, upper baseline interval 14.6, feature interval 15.8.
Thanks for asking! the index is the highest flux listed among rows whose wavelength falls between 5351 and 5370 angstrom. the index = 15.83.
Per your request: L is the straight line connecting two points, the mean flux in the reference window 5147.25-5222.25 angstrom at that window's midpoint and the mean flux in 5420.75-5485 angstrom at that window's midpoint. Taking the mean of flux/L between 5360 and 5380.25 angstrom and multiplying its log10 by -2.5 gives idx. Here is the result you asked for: -0.15 mag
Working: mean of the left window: 9.19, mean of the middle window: 15.3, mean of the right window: 15.1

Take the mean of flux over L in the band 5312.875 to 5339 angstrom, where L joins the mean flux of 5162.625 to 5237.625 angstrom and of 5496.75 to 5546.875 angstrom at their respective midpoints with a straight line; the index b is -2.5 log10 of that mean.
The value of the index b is -0.192 mag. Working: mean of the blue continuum 9.8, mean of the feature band 14.2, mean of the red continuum 15.2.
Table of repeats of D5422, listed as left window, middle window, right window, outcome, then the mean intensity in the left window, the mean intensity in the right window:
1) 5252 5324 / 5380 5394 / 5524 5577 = -0.127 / 13.5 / 16.1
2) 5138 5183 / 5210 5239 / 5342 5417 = -0.114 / 8.93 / 15.3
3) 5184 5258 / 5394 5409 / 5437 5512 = -0.107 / 11.2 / 14.8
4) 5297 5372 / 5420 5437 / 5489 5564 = -0.070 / 14.5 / 15.5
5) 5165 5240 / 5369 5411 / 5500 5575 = -0.187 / 9.89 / 15.6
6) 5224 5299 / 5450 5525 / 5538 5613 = 0.032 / 12.9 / 15.8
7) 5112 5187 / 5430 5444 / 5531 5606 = -0.174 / 9.09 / 15.8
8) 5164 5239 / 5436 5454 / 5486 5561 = -0.117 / 9.85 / 15.5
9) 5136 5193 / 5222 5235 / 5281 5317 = -0.105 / 8.86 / 14.2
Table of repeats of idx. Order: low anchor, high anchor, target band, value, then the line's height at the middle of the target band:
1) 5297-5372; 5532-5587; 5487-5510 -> 0.050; 15.7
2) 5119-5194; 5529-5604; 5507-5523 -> 0.049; 15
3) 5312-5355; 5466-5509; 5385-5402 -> -0.091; 14.5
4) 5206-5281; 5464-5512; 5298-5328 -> -0.130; 12.8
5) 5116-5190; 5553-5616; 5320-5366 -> -0.206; 11.9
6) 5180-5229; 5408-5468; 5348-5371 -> -0.136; 13.5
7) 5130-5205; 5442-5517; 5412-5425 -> -0.184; 13.6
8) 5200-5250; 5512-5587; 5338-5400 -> -0.133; 13.5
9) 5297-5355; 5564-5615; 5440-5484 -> 0.014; 14.9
